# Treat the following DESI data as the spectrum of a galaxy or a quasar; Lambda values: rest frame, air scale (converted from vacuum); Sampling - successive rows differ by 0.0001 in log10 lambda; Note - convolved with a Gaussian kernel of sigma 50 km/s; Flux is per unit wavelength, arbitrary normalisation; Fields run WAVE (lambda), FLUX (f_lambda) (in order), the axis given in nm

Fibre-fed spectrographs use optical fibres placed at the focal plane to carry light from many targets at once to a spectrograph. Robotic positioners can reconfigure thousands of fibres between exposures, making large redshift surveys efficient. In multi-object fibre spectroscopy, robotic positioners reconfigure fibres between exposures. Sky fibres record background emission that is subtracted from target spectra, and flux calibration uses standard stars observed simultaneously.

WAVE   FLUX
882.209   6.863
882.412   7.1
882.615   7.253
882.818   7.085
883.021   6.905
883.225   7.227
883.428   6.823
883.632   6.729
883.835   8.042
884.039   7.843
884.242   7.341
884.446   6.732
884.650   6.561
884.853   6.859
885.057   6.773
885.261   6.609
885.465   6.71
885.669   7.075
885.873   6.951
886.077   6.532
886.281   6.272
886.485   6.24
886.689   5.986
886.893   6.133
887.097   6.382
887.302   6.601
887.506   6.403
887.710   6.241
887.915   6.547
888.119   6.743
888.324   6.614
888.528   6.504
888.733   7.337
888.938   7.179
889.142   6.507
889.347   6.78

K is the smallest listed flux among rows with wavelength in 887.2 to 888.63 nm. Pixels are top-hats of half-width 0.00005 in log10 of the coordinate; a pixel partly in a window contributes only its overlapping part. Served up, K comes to 6.241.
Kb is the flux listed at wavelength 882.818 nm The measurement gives 7.085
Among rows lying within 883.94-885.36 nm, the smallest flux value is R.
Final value 6.561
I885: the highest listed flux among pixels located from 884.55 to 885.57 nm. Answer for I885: 6.859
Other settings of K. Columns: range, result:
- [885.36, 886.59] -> 6.24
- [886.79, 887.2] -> 6.133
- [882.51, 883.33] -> 6.905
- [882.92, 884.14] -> 6.729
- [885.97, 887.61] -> 5.986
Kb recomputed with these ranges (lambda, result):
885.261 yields 6.609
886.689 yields 5.986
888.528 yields 6.504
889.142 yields 6.507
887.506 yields 6.403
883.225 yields 7.227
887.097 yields 6.382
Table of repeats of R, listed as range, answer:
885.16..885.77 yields 6.609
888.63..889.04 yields 7.179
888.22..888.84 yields 6.504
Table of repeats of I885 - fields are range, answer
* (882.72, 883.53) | 7.227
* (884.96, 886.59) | 7.075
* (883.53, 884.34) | 8.042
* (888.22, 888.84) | 7.337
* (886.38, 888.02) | 6.601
